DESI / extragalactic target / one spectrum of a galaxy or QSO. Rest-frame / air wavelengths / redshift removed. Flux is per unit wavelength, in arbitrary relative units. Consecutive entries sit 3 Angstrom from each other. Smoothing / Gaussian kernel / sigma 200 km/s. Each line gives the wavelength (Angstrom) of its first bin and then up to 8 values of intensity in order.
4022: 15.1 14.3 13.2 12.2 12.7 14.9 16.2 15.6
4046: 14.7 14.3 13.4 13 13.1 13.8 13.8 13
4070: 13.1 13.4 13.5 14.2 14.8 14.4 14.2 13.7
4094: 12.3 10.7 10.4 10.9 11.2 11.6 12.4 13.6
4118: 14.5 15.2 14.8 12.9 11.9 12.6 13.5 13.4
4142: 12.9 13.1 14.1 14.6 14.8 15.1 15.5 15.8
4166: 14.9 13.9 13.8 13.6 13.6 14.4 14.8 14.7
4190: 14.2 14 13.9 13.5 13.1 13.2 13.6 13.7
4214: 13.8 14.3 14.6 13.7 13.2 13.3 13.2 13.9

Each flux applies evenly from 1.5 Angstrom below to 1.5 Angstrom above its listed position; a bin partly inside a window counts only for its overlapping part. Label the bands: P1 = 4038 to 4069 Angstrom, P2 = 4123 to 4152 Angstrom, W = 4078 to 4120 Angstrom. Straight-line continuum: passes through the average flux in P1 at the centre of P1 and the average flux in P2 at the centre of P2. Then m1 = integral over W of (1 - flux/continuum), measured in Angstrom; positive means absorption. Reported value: 2.74 Angstrom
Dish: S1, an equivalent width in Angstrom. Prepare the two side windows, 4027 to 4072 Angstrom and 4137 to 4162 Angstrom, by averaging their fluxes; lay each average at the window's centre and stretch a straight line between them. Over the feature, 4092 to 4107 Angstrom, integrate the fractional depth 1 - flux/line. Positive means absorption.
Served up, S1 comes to 3.0 Angstrom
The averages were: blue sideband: 13.8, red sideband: 14.2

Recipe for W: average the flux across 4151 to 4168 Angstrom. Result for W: 15.1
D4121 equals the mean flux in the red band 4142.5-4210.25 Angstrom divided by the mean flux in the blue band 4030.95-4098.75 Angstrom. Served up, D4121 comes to 1.03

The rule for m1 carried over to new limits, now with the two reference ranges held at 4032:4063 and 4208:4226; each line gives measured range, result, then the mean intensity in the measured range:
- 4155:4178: -1.0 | 14.6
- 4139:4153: 0.3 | 13.7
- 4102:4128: 1.8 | 13.1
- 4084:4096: 0.5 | 13.5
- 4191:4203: 0.2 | 13.7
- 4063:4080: 0.8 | 13.5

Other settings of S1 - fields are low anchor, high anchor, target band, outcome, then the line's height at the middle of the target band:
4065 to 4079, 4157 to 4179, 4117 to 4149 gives 1.3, 14.1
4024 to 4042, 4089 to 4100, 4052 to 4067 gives -0.3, 13.1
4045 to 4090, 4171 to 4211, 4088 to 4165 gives 3.0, 13.8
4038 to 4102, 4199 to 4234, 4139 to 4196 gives -2.9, 13.6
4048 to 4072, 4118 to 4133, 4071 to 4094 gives -0.7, 13.5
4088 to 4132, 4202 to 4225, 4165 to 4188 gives -1.4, 13.4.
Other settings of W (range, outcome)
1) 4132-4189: 14.2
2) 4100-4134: 12.8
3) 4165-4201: 14.1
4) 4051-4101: 13.2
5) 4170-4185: 14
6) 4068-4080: 13.5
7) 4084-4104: 12.4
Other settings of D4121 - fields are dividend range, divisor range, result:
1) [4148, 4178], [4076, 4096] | 1.06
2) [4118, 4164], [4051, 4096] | 1.03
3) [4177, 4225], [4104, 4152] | 1.05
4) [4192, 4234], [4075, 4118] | 1.07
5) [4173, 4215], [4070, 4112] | 1.09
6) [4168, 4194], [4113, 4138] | 1.04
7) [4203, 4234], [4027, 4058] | 0.98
